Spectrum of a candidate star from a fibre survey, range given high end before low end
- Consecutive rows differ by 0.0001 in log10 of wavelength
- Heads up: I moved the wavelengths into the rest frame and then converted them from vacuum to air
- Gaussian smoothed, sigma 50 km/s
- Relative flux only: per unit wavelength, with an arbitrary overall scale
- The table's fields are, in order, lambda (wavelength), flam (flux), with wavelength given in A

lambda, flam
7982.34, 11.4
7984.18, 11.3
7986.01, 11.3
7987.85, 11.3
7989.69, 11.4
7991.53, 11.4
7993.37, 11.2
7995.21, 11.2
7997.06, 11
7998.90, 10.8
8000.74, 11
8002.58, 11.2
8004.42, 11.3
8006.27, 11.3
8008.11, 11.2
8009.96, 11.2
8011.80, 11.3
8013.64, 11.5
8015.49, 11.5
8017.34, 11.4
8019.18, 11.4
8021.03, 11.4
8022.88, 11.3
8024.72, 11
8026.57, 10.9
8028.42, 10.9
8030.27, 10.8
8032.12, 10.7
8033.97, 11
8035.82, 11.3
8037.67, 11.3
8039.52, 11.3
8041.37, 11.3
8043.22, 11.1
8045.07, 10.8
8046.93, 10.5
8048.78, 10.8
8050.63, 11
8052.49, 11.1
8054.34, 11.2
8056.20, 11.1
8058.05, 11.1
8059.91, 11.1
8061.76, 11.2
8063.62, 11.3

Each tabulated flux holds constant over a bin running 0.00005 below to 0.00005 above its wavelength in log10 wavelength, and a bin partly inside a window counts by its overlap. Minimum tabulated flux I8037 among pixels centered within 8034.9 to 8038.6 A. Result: 11.3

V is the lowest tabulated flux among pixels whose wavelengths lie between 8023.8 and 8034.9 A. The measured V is 10.7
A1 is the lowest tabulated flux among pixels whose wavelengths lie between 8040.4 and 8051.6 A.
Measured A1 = 10.5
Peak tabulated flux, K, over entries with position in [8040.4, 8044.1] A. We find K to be 11.3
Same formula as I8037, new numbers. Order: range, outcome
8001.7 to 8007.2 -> 11.2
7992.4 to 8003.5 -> 10.8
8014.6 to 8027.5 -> 10.9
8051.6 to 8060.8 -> 11.1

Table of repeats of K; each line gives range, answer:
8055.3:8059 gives 11.1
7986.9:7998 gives 11.4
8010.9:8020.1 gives 11.5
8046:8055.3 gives 11.2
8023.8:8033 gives 11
